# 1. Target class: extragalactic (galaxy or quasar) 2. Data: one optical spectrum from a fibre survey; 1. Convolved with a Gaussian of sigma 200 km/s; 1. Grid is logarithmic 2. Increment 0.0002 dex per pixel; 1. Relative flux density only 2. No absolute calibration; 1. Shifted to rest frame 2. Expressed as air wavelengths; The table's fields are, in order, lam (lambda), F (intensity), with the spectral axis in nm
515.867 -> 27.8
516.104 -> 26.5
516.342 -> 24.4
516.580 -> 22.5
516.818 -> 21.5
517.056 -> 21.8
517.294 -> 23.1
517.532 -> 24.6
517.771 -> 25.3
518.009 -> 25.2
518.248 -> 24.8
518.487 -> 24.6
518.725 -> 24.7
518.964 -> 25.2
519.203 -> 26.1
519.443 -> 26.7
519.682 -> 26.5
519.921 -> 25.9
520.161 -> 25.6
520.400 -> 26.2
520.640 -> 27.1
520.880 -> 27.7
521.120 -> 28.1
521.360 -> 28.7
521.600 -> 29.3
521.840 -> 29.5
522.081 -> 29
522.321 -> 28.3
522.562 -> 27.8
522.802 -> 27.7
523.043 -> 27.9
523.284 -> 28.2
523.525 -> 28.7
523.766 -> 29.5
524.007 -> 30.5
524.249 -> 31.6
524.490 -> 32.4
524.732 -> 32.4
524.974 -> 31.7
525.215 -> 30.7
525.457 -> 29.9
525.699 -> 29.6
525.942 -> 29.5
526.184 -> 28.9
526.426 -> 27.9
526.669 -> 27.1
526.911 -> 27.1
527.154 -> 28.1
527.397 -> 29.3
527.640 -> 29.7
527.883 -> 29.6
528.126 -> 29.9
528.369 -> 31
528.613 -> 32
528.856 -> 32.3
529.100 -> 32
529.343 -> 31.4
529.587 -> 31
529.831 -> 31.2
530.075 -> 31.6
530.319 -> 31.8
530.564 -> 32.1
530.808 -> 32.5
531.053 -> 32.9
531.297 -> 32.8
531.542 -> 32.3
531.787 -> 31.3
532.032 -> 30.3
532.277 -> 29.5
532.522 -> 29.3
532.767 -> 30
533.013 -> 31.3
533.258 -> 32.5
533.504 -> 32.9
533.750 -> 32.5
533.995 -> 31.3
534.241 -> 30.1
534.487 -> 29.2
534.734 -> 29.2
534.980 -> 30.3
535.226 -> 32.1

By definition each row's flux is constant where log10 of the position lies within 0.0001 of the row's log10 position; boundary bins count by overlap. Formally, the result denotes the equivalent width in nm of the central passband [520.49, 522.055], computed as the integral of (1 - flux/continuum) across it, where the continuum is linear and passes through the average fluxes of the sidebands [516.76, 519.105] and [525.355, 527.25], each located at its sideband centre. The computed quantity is -0.15 nm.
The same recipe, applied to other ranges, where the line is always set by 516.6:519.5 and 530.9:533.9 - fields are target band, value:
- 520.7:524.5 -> -0.331 nm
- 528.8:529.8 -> -0.055 nm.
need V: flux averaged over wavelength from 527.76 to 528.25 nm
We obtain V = 29.8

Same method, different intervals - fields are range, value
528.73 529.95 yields 31.6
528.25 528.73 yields 31.5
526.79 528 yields 28.8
